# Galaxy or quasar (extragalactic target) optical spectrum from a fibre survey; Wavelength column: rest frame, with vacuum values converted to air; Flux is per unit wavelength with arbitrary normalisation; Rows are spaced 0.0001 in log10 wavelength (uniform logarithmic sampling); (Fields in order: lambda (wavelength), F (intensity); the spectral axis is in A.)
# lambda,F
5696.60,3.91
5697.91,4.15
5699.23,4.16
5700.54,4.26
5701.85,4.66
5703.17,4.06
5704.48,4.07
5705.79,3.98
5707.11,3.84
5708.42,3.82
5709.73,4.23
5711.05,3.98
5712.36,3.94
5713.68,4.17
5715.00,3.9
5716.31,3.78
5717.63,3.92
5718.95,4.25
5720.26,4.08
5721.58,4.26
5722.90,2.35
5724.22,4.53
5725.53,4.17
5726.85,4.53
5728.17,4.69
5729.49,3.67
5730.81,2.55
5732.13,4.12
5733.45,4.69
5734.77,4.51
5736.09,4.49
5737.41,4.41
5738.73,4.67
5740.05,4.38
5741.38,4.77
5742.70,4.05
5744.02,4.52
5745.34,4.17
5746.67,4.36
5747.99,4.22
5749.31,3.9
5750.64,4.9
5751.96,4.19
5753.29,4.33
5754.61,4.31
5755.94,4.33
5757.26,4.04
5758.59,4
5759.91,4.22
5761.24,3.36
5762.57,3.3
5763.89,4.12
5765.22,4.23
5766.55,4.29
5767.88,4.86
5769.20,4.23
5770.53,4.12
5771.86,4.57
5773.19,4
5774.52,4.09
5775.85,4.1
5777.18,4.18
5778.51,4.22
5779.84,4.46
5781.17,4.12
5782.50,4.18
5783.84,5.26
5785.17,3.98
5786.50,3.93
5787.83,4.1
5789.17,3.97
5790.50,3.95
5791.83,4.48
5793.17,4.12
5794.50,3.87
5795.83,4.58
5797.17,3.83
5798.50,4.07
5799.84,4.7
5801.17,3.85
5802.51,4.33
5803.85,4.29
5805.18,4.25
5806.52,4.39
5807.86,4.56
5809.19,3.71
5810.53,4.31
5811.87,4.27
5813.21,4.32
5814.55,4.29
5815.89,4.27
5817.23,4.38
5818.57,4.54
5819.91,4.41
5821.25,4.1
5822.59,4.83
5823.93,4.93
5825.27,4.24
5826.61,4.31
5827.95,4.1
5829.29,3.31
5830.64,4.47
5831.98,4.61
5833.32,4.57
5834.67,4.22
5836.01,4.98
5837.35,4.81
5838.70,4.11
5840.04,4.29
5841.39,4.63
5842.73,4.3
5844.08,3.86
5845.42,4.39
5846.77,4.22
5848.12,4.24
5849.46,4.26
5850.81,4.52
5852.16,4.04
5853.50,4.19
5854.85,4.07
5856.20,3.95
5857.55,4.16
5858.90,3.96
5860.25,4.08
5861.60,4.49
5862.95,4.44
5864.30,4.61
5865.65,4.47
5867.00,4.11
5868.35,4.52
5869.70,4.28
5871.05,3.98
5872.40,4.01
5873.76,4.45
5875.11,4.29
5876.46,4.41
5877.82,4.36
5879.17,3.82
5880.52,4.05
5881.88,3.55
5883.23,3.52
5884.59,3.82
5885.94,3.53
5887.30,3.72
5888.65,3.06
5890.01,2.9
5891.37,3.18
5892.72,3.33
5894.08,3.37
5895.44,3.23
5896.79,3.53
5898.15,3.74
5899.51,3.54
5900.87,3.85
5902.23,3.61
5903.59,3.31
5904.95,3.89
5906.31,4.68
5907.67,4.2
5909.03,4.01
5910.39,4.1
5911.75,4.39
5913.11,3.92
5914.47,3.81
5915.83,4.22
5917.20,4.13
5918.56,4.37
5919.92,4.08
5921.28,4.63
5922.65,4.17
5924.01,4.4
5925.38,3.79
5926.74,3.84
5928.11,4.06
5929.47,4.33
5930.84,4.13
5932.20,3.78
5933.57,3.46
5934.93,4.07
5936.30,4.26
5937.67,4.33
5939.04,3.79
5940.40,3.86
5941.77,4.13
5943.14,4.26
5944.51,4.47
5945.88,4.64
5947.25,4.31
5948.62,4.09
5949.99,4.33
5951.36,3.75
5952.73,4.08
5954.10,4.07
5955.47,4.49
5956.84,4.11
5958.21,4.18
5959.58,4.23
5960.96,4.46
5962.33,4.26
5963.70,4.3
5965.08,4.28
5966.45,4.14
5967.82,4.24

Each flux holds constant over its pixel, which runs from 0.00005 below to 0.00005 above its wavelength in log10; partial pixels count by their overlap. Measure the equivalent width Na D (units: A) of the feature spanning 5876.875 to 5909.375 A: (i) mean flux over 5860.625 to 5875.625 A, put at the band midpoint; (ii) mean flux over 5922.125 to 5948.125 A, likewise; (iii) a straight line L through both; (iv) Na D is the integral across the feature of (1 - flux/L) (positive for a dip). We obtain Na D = 4.5 A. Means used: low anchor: 4.33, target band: 3.66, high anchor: 4.11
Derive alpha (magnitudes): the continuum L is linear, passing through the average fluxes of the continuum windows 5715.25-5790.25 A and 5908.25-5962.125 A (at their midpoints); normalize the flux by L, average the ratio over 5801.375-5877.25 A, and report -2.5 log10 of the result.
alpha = -0.04 mag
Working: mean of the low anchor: 4.18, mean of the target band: 4.3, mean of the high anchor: 4.14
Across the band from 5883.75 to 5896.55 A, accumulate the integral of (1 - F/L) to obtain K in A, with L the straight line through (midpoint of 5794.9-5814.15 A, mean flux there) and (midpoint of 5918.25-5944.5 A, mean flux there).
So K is 2.4 A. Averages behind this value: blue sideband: 4.24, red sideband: 4.1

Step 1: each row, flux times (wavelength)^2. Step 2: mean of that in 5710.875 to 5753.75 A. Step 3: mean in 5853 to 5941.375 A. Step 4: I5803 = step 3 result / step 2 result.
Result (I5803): 1.01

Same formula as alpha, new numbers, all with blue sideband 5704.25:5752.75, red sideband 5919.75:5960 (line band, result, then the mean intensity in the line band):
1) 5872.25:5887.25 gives 0.045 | 3.97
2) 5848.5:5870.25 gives -0.032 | 4.26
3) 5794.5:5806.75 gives -0.024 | 4.23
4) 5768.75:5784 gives -0.032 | 4.26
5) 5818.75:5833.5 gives -0.055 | 4.35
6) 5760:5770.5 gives 0.018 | 4.07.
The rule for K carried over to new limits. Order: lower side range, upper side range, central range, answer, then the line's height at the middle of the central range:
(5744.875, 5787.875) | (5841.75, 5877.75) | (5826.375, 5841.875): -0.5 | 4.24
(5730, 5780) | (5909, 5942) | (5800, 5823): -0.7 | 4.17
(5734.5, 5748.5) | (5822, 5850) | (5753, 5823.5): 2.7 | 4.39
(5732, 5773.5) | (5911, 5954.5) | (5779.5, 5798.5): 0.2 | 4.24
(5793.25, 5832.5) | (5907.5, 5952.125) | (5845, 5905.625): 3.8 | 4.2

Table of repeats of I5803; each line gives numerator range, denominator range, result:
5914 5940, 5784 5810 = 1.02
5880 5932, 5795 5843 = 0.91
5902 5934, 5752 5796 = 1.02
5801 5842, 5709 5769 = 1.08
